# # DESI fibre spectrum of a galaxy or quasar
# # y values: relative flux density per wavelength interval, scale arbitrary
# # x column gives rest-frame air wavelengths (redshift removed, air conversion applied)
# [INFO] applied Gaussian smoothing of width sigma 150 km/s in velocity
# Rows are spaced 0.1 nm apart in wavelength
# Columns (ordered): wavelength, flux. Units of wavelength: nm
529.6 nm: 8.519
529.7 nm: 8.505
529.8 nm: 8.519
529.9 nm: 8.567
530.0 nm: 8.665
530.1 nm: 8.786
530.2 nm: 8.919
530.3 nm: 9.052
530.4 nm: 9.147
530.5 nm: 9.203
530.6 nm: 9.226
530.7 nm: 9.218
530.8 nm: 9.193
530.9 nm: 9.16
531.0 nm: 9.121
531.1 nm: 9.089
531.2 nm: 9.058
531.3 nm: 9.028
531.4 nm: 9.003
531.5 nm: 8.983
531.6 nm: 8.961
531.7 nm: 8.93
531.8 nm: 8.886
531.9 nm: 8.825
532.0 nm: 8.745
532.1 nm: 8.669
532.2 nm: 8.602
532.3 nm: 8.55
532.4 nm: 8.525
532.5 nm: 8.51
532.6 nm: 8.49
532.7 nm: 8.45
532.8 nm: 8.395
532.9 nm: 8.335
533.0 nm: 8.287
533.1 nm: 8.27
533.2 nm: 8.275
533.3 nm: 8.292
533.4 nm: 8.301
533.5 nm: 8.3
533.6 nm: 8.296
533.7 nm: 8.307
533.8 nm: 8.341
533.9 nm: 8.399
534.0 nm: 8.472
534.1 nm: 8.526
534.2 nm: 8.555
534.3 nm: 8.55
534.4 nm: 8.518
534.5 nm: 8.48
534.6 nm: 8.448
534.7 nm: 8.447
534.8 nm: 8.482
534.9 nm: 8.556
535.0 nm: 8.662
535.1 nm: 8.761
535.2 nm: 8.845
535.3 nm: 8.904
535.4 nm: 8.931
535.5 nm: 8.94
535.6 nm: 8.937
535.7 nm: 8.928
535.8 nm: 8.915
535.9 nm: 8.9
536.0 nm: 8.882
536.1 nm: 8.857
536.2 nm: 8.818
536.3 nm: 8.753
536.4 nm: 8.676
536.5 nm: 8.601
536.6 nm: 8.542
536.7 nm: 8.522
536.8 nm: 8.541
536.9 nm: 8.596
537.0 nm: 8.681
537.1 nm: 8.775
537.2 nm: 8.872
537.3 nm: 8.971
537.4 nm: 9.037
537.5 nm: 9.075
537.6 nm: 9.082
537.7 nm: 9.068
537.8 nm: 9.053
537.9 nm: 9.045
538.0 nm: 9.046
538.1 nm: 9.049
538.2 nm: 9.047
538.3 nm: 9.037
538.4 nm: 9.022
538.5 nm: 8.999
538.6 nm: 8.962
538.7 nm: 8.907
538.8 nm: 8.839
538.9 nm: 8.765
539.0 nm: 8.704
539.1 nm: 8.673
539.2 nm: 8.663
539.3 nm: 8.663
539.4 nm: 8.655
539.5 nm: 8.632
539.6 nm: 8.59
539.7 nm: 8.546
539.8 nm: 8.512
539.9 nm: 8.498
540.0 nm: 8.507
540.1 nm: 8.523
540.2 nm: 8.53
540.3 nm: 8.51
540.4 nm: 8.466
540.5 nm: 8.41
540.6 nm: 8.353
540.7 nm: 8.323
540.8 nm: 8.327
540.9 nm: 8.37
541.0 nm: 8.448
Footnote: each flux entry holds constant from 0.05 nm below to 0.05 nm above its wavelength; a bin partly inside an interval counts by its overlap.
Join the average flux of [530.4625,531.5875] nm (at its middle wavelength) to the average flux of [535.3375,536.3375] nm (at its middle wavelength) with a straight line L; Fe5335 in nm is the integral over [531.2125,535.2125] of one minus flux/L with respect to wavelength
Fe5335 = 0.200 nm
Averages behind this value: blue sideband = 9.11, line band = 8.56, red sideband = 8.89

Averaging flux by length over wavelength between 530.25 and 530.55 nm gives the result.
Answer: 9.13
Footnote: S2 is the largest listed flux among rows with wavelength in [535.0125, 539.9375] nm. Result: 9.082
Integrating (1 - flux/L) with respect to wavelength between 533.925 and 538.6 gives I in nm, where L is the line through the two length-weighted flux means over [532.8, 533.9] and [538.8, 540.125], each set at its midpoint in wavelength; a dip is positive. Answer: -0.18 nm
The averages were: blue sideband 8.31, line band 8.79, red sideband 8.62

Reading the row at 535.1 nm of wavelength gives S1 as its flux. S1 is 8.761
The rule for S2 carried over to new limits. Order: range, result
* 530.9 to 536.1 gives 9.121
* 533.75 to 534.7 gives 8.555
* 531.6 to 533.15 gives 8.961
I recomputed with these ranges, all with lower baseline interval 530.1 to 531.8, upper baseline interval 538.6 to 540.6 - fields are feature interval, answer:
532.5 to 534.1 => 0.10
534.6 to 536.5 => 0.01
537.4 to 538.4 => -0.04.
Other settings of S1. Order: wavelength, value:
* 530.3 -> 9.052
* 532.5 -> 8.51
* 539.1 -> 8.673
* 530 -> 8.665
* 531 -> 9.121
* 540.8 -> 8.327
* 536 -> 8.882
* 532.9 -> 8.335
